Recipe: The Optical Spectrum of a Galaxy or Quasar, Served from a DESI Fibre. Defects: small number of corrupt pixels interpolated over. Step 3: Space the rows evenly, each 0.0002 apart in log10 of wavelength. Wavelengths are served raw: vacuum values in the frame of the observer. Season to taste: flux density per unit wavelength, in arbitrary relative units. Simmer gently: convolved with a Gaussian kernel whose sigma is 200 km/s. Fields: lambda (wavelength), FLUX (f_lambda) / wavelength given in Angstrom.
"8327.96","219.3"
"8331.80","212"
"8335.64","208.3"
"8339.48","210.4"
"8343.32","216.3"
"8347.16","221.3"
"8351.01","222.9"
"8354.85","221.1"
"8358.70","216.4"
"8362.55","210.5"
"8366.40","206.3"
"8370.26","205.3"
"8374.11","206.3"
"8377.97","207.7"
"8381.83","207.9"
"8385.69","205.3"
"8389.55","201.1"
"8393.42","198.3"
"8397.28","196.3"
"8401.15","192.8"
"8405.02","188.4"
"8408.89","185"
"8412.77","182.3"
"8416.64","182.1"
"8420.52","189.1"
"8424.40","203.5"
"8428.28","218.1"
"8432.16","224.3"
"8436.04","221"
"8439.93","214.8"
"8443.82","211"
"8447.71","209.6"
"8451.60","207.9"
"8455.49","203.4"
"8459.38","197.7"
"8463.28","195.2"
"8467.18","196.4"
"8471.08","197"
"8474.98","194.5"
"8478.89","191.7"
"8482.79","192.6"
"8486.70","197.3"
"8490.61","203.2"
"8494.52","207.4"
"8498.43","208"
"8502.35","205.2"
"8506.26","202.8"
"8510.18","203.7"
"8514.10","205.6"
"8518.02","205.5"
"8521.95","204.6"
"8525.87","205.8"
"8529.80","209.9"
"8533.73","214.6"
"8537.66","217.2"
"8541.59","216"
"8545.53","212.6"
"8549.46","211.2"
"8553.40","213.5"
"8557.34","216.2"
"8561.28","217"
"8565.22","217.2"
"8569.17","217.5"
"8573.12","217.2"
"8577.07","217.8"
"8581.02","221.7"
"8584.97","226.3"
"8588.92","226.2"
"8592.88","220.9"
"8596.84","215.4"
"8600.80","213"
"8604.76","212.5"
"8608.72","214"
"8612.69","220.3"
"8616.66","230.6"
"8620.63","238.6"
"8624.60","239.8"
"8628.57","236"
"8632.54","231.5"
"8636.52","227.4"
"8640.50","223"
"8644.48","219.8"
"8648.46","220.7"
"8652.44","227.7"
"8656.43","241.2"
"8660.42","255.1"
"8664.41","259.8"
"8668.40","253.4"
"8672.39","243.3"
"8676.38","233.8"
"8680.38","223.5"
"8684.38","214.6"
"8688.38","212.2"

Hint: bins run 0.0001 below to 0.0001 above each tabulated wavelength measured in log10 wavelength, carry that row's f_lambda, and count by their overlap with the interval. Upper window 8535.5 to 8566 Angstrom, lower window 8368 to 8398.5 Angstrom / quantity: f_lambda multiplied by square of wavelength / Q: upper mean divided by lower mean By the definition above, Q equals 1.1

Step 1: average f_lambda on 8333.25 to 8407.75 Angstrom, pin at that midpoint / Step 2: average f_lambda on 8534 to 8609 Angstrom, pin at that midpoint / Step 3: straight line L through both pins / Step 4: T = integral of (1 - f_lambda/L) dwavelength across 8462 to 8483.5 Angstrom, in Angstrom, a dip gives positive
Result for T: 1.8 Angstrom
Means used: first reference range 207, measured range 195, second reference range 217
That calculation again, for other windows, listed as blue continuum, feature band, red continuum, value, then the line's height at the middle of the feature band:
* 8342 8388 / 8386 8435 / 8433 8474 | 2.6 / 209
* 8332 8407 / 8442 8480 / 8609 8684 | 2.7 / 216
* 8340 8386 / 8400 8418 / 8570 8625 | 2.4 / 214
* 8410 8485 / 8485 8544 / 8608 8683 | 1.5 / 212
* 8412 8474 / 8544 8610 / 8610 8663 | 1.8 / 223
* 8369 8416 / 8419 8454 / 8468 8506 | -2.2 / 199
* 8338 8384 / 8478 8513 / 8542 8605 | 2.3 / 216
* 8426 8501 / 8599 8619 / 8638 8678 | 1.0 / 229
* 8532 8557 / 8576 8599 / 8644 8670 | 0.3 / 224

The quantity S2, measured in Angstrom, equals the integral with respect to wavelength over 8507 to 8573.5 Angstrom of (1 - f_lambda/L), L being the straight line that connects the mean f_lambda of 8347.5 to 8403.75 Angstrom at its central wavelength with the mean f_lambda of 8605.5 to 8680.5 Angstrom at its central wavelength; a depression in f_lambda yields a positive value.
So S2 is 3.47 Angstrom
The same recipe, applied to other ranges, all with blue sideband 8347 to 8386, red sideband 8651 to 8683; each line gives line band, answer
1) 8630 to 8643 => 0.6 Angstrom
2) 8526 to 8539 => 0.9 Angstrom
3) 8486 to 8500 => 1.2 Angstrom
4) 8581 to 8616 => 2.4 Angstrom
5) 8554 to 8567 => 0.8 Angstrom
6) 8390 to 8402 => 1.0 Angstrom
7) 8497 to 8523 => 2.4 Angstrom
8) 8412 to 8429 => 1.8 Angstrom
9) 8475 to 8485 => 1.4 Angstrom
